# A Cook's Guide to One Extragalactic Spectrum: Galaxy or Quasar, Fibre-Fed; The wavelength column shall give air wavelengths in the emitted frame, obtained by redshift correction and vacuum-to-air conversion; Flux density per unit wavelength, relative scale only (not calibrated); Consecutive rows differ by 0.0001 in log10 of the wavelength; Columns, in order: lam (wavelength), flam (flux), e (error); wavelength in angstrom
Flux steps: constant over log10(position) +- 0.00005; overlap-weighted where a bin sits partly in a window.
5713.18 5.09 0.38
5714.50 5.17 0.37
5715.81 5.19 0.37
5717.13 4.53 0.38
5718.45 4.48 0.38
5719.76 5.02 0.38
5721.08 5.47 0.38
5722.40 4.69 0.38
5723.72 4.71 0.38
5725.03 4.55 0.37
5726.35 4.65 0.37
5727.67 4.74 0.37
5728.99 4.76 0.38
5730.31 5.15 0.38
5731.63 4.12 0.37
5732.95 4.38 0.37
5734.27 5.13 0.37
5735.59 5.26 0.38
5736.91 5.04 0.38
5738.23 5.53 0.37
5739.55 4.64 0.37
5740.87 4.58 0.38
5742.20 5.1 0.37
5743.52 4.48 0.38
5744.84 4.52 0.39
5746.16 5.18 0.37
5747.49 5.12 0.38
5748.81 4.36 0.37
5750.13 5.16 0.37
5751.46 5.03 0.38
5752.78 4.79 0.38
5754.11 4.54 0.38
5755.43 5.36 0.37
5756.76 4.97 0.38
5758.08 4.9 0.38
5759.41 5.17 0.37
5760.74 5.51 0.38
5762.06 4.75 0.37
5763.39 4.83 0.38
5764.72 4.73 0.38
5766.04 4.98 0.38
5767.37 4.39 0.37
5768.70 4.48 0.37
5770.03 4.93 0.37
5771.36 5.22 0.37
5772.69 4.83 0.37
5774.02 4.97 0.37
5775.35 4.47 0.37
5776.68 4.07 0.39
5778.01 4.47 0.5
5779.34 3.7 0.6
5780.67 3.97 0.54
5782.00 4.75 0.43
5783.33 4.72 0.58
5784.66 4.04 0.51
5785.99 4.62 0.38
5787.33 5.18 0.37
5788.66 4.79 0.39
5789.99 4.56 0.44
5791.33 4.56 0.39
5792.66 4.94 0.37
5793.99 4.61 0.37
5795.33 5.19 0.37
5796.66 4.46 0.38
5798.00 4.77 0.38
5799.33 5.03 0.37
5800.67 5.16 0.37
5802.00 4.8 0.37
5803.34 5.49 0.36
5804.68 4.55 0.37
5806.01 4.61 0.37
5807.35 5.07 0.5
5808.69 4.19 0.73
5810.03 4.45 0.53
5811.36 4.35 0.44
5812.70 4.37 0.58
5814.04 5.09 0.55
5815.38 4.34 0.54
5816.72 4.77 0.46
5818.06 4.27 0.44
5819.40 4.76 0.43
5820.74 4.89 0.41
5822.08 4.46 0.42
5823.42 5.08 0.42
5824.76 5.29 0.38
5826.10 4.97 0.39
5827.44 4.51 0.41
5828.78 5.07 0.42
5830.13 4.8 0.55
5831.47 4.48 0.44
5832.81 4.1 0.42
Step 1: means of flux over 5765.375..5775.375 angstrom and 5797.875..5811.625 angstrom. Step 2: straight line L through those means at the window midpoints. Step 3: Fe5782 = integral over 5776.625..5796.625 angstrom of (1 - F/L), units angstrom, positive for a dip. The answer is 1.0 angstrom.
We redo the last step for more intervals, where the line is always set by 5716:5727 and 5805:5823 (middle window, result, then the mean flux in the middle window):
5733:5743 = -0.5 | 4.99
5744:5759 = -0.6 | 4.9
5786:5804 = -1.0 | 4.88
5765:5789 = 0.4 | 4.59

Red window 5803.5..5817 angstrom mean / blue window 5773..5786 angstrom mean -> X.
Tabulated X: 1.1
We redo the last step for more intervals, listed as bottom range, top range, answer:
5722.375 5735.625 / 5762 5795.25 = 0.98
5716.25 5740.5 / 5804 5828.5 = 0.97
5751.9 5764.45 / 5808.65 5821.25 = 0.92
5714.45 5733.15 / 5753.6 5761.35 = 1.07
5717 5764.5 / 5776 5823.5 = 0.95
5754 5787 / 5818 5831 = 1.03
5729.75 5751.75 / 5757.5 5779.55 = 0.98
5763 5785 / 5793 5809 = 1.06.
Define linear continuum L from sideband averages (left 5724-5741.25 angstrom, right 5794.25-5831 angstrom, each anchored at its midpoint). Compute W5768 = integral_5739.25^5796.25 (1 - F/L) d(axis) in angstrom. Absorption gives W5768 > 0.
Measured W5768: 0.5 angstrom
